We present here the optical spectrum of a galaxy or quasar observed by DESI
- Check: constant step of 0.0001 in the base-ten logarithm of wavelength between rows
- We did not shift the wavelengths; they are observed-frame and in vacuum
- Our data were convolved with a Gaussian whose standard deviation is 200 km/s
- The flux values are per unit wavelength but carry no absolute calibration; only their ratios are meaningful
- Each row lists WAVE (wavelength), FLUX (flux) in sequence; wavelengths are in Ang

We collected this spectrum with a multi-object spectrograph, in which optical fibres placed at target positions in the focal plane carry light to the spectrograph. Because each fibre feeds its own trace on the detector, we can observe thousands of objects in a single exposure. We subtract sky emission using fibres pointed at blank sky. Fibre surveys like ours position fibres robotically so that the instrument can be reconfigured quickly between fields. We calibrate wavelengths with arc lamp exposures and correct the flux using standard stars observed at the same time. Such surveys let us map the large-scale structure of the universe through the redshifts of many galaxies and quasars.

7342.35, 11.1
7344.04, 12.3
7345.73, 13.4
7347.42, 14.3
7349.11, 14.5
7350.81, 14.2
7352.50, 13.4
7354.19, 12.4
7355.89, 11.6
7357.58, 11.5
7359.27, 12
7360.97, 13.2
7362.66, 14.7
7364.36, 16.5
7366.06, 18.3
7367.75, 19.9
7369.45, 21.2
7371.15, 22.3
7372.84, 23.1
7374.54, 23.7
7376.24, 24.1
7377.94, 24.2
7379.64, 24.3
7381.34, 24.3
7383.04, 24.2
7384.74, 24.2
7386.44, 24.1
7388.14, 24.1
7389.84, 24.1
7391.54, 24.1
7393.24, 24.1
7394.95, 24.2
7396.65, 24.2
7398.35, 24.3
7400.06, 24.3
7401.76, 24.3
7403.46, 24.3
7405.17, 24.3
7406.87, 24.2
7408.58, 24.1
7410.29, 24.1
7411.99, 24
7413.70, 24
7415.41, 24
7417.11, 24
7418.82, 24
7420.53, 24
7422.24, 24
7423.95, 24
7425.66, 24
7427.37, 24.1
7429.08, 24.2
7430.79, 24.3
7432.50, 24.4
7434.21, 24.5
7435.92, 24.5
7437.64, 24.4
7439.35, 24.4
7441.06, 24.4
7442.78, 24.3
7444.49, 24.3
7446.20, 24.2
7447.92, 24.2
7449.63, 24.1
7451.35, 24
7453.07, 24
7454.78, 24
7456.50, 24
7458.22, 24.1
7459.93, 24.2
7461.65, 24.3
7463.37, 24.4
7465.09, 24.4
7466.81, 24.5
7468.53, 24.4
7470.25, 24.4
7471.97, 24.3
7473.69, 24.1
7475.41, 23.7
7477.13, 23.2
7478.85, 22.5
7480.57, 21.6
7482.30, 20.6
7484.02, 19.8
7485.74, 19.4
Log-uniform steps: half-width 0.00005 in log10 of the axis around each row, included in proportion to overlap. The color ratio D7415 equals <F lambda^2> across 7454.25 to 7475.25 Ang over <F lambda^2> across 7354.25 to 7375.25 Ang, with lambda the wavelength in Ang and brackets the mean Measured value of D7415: 1.45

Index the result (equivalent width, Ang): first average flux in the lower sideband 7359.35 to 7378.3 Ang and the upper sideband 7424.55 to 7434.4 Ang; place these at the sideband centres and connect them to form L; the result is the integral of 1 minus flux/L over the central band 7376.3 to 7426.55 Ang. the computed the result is -4.7 Ang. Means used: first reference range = 19.7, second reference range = 24.2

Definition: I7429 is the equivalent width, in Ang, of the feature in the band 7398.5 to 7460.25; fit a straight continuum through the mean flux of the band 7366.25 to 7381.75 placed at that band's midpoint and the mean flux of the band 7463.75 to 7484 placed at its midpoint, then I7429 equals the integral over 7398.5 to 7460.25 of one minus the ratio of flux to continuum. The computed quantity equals -3.0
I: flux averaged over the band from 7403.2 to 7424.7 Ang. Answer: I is 24.1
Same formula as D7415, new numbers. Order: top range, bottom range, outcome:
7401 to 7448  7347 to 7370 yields 1.67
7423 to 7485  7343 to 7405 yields 1.23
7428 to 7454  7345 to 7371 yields 1.66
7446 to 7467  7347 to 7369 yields 1.71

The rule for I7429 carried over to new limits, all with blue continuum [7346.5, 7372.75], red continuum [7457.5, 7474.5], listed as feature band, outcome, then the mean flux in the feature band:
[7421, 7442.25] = -2.8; 24.3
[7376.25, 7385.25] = -3.6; 24.2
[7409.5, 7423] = -2.5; 24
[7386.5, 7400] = -4.3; 24.2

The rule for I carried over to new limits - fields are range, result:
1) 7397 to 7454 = 24.2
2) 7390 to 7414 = 24.2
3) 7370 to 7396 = 23.9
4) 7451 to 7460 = 24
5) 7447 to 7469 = 24.2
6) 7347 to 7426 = 21.3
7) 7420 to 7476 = 24.2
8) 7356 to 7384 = 19.6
